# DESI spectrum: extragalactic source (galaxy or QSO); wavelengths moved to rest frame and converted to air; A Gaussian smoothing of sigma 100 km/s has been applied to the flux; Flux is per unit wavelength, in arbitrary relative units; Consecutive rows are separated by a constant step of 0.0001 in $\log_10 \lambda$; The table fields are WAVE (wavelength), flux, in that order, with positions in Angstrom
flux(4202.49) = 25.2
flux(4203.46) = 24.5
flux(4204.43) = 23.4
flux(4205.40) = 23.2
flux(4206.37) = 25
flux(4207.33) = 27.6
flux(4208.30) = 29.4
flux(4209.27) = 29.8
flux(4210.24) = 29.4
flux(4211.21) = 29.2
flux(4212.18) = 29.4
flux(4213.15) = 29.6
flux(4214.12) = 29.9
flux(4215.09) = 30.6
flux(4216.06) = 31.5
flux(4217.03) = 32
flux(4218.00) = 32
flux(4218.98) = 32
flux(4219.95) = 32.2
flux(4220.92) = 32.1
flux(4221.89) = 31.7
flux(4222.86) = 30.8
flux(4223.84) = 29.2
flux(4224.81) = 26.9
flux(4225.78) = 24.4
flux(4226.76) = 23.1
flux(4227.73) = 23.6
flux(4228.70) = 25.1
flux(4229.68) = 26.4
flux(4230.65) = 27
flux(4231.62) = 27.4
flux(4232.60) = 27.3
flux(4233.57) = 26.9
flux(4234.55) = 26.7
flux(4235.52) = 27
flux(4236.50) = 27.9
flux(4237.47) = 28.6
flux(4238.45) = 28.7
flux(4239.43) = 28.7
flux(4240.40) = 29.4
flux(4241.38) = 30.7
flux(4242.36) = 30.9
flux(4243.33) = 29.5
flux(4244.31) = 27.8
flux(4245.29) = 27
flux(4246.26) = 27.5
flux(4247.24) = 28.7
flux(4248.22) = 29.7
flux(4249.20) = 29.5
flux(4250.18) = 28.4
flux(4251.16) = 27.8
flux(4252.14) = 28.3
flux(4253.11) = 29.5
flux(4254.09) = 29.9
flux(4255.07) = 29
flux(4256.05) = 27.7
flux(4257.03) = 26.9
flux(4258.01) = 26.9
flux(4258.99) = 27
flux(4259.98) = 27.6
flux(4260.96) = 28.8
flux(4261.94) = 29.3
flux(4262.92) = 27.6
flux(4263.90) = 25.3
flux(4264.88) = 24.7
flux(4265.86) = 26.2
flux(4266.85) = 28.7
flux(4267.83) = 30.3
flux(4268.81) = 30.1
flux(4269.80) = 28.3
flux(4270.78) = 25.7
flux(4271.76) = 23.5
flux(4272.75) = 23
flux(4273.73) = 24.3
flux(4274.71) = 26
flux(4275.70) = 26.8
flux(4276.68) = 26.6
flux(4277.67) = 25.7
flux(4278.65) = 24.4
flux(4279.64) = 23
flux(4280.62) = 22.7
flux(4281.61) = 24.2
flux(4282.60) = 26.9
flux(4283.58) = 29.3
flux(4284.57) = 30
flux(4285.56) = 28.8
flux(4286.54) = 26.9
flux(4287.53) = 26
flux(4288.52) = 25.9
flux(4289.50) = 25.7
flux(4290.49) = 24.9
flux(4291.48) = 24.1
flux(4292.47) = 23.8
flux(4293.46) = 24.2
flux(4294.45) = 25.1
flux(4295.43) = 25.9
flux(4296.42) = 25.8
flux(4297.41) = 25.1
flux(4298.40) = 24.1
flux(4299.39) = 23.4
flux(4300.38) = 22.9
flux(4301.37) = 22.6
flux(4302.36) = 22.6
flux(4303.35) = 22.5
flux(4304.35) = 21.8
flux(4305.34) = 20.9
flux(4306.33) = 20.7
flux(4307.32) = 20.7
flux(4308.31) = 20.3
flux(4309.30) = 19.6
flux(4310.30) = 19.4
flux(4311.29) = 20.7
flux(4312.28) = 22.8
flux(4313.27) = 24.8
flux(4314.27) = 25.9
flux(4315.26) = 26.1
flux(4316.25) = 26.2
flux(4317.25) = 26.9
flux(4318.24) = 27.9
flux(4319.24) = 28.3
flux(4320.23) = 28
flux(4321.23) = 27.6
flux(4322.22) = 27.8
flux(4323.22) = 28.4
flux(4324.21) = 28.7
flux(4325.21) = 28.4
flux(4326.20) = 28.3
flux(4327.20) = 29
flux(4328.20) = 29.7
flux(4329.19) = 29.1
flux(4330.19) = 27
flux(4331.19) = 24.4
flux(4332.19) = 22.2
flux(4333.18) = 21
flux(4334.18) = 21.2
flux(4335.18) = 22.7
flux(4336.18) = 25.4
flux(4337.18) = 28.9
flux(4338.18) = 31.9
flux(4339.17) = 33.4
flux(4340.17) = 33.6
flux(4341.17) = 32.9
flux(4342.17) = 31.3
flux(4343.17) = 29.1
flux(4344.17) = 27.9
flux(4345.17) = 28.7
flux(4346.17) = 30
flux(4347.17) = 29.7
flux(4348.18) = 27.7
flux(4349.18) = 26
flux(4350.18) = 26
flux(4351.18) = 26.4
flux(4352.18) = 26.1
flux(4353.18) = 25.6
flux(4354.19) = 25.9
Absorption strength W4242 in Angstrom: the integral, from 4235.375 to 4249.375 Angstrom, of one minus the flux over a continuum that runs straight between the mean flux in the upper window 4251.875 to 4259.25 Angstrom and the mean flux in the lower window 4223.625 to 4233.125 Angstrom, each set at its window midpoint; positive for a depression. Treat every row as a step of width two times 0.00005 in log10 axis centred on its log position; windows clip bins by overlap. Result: -0.9 Angstrom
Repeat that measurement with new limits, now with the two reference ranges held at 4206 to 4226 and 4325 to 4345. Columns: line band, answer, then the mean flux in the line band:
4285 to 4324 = 5.30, 24.5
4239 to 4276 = 1.72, 27.8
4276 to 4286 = 0.91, 26.2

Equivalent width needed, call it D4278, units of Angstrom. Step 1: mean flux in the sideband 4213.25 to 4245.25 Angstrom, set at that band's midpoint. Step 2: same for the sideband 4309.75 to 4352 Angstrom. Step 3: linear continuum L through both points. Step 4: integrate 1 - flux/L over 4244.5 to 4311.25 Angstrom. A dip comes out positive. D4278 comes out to 5.34 Angstrom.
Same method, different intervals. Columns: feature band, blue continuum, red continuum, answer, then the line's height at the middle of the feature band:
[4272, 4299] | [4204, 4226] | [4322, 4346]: 2.9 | 28.5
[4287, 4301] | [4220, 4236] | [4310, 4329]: 1.1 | 26.9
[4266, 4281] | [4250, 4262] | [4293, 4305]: 0.3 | 26.4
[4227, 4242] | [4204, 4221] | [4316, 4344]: 0.8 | 29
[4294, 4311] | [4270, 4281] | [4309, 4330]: 2.2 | 25.8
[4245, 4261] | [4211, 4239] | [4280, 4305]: -0.7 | 27.1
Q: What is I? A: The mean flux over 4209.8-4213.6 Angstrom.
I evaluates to 29.4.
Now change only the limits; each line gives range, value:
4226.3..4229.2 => 24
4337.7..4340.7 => 33.1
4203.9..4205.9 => 23.3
